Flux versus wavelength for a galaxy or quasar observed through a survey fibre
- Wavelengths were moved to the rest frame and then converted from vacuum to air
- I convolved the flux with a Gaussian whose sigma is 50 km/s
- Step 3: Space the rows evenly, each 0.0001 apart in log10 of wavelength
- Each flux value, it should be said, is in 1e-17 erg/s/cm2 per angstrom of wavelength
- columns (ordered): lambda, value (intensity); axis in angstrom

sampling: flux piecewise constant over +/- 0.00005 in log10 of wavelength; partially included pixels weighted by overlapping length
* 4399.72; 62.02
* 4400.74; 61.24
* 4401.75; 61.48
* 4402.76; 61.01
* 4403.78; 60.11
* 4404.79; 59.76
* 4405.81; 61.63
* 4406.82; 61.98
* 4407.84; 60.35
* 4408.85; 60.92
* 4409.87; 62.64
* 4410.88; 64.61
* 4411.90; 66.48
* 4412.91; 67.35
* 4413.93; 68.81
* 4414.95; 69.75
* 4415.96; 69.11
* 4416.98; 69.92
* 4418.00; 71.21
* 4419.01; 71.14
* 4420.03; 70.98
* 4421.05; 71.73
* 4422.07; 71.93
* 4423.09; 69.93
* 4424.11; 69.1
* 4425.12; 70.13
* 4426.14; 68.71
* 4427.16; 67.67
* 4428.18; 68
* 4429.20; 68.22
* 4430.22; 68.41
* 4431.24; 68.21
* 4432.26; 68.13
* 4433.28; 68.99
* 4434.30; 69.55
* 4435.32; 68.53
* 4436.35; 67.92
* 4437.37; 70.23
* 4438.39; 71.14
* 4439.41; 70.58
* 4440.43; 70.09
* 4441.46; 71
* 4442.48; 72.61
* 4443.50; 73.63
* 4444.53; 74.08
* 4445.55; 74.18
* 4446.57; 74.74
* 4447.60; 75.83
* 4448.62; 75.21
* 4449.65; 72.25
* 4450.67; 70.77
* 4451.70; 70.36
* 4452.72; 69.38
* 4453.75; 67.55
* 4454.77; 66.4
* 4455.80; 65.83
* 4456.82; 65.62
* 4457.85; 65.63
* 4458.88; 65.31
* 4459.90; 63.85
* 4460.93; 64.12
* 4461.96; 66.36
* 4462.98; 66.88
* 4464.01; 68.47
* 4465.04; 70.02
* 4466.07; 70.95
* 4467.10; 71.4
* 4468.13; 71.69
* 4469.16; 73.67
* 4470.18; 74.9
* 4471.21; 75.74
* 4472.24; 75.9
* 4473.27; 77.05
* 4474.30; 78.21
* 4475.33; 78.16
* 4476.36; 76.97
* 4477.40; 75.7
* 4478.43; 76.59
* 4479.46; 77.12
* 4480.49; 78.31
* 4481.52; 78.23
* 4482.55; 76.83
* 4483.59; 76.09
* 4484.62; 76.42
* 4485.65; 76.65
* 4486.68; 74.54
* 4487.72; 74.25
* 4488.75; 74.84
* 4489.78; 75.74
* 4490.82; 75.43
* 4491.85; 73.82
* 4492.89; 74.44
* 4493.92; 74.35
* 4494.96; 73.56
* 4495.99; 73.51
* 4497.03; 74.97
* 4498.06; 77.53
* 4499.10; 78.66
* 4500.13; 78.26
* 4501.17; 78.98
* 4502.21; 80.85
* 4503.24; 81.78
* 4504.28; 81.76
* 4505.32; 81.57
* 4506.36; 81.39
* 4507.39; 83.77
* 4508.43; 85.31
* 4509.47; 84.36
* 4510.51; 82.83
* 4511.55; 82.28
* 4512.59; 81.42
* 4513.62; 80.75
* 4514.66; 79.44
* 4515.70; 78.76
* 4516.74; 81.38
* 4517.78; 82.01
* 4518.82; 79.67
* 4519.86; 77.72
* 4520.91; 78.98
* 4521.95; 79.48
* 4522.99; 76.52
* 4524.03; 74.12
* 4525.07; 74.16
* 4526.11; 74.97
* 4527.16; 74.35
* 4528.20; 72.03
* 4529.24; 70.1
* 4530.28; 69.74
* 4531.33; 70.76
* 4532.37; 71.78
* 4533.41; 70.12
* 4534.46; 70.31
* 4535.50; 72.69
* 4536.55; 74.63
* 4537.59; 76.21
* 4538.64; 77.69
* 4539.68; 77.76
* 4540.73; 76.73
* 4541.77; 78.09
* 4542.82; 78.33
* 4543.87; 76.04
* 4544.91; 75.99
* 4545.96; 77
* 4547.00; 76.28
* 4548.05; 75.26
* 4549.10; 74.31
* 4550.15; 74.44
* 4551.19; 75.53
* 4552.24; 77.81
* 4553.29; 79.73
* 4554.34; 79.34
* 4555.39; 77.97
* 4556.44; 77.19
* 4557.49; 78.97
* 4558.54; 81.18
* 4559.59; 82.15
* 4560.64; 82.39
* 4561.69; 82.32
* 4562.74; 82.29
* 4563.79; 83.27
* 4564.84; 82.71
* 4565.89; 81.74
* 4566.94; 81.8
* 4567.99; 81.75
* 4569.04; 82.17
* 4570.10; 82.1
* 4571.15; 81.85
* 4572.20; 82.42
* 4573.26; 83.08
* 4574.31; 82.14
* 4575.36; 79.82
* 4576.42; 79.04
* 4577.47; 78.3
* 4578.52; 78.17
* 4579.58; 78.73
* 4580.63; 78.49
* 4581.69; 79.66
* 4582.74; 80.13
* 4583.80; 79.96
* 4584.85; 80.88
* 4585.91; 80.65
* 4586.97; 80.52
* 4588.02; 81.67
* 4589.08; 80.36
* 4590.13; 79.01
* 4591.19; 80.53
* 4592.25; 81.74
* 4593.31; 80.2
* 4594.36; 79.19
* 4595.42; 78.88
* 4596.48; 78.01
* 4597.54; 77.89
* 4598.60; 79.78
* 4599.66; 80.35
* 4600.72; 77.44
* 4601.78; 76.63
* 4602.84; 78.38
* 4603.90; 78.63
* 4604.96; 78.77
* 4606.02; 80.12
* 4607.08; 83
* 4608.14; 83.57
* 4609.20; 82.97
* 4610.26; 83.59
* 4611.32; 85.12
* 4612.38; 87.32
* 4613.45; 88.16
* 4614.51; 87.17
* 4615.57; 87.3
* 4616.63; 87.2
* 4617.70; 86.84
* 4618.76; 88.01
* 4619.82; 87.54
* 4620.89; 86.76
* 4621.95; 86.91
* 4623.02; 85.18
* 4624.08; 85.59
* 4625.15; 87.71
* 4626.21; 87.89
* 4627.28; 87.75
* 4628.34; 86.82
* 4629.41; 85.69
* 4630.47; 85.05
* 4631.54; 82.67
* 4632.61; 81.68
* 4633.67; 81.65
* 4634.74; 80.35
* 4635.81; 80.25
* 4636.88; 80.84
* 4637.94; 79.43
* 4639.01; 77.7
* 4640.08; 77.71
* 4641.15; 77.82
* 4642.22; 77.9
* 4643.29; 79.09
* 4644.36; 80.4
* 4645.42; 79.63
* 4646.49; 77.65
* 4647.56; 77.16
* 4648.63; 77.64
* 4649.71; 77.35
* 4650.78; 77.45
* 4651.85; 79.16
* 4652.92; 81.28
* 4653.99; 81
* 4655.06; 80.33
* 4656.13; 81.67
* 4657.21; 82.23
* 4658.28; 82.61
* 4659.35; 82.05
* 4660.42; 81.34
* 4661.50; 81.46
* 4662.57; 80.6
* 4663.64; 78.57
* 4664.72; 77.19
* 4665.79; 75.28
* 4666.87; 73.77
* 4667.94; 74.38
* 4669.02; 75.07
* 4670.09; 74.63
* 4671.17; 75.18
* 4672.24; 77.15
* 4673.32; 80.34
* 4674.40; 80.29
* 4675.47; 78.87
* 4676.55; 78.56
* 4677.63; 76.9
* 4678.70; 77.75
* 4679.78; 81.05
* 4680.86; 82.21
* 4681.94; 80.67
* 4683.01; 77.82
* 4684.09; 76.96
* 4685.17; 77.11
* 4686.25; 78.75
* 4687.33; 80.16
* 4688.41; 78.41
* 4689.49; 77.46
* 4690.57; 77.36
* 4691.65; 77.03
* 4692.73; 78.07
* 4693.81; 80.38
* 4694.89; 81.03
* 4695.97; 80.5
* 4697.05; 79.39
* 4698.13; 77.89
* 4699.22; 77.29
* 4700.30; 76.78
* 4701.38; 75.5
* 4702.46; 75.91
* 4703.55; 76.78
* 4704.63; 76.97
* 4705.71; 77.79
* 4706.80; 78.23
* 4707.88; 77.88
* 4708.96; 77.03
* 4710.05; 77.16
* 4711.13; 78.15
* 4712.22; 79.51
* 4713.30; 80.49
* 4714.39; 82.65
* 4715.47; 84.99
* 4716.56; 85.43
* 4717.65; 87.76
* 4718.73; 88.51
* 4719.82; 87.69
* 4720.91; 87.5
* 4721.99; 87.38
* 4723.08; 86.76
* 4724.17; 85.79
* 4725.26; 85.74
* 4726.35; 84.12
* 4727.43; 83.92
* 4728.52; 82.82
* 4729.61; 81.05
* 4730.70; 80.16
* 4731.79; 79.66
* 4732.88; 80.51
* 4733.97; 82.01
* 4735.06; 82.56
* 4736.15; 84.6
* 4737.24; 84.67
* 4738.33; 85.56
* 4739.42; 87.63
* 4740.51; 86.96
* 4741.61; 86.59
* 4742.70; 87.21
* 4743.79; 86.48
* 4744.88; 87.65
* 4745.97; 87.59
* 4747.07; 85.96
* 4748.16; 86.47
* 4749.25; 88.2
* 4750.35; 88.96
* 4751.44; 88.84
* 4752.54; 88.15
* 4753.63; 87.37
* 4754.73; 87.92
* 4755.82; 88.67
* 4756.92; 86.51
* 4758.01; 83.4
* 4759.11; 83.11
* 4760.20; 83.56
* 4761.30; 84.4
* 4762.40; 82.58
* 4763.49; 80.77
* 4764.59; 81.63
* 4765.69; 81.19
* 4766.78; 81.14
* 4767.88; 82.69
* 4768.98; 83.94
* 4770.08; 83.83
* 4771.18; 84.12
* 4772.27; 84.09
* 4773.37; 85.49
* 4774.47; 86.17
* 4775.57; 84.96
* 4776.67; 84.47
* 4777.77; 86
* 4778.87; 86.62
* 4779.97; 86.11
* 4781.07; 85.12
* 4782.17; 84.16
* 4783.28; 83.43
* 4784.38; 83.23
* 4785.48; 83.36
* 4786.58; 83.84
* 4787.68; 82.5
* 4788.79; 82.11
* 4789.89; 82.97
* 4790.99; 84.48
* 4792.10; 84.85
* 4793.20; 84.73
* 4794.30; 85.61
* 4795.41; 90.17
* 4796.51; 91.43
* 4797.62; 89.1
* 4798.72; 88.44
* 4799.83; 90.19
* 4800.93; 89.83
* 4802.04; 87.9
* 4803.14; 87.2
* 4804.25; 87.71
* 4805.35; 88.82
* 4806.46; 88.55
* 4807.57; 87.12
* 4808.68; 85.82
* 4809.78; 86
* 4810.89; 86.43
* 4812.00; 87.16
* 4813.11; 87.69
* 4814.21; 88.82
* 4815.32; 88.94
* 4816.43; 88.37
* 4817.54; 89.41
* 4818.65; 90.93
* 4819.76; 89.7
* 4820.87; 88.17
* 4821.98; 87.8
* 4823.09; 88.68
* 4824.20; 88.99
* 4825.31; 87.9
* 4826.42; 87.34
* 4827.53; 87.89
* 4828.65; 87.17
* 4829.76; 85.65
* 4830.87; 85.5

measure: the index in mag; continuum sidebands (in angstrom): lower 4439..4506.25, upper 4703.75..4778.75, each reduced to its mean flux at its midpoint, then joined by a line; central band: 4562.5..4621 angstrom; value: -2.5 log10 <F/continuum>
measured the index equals -0.05 mag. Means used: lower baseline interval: 73.7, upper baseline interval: 84.1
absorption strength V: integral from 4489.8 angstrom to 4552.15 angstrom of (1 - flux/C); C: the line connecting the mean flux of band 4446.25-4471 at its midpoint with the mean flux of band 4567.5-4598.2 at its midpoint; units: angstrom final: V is -1.8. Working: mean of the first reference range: 69.5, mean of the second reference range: 80.2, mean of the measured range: 77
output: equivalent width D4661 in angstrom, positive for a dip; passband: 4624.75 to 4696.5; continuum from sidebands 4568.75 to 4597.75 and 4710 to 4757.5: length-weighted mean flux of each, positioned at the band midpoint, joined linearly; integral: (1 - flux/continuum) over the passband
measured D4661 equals 2.7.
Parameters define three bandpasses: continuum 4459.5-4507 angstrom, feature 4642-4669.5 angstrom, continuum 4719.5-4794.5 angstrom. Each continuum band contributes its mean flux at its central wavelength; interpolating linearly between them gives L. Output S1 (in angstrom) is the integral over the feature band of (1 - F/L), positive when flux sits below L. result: 0.8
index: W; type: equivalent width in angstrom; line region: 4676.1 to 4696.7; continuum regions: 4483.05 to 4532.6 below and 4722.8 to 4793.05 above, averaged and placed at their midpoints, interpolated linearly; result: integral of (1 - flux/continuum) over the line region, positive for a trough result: 0.9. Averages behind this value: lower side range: 77.4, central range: 78.9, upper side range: 84.6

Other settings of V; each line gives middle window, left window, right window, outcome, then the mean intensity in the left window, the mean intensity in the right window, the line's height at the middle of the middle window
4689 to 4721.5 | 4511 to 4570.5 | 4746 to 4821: 1.31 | 77.6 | 86.1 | 83.3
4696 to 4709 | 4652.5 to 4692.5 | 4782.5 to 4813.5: 0.51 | 78.7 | 86.4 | 80.6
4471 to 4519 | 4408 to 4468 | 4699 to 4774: -4.22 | 69.1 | 83.5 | 71.9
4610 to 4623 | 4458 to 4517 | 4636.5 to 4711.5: -1.52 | 76.1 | 78.5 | 77.7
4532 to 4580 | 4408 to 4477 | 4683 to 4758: -2.13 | 70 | 82.6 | 75.1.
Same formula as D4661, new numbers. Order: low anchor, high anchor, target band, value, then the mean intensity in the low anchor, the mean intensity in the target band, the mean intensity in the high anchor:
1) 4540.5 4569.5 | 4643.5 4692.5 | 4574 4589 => -0.17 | 79.1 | 79.8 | 78.7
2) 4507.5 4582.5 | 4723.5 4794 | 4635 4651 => 0.52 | 78.3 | 78.6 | 84.6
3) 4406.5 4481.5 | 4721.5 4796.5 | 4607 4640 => -2.57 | 70.3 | 84.7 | 84.8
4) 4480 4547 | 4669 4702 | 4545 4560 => -0.05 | 77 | 77.5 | 78.3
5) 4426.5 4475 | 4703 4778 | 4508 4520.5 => -1.35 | 70.4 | 81.2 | 84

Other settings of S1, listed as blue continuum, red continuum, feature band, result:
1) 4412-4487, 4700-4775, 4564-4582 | -1.0 angstrom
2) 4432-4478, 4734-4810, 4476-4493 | -0.9 angstrom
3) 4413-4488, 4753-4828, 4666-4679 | 0.7 angstrom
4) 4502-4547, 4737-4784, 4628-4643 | 0.0 angstrom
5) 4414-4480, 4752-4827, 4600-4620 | -1.4 angstrom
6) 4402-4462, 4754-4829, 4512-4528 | -1.2 angstrom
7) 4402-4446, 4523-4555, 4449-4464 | 0.6 angstrom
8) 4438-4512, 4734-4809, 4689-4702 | 0.7 angstrom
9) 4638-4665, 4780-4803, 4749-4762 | -0.3 angstrom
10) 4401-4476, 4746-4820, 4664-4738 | 1.8 angstrom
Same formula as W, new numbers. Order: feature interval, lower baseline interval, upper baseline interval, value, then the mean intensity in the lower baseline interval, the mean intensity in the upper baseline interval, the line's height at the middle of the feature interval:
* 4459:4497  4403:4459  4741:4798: -1.56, 68.6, 85.2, 70.9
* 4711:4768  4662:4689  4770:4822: -1.60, 77.9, 86.6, 82.5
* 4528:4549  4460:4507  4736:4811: 0.79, 75.3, 85.8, 77.3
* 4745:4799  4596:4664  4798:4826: 1.06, 82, 88.3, 86.9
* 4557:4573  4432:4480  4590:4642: -0.60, 71.3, 82.6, 79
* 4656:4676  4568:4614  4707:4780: 0.98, 80.7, 84.4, 82.5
